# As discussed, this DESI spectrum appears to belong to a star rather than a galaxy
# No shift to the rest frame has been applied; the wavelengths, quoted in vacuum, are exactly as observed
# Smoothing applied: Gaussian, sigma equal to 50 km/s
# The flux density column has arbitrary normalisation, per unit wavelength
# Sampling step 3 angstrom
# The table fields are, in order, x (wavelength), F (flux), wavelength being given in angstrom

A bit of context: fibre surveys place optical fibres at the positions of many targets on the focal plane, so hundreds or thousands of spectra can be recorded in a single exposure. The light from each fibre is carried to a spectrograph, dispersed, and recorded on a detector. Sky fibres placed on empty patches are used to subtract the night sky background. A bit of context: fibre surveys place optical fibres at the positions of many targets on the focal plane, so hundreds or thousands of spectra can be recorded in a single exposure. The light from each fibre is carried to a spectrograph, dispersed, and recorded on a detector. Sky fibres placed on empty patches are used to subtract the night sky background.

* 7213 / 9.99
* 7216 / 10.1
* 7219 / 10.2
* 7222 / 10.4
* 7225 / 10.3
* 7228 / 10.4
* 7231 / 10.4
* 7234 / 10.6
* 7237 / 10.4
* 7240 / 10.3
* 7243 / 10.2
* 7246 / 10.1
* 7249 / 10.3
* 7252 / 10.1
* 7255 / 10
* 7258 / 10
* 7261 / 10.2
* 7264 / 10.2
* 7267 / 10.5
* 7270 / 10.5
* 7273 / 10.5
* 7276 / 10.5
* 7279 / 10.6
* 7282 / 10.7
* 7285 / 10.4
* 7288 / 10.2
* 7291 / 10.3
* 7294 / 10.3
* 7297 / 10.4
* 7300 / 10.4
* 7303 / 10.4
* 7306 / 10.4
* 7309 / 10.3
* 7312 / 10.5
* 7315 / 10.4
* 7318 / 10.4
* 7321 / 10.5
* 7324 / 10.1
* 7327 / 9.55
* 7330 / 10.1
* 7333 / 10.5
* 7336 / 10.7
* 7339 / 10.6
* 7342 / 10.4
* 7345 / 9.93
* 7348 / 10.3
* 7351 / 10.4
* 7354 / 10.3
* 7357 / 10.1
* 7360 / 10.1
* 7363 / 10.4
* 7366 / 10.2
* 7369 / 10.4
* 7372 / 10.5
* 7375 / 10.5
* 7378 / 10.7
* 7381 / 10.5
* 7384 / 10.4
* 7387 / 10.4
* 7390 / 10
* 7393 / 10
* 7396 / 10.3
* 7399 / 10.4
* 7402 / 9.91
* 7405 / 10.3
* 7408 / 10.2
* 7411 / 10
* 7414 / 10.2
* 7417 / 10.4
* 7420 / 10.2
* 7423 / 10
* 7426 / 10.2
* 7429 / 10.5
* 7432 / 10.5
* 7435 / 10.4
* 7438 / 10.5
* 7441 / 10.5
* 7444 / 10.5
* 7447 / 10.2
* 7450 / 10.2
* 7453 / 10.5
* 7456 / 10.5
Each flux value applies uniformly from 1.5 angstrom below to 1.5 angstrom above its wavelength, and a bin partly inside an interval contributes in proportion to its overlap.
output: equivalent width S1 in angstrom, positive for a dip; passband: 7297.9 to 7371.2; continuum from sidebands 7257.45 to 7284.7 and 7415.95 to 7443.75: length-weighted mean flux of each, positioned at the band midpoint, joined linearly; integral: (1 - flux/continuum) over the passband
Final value 0.6 angstrom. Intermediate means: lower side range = 10.4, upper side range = 10.4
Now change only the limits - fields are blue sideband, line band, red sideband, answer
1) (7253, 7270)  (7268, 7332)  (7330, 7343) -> 0.0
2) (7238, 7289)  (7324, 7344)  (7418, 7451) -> 0.1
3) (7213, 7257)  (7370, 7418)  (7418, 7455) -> 0.2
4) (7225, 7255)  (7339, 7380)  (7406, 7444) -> -0.1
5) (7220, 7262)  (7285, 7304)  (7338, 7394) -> -0.1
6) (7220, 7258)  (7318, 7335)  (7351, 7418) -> 0.2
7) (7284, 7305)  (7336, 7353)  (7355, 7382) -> 0.0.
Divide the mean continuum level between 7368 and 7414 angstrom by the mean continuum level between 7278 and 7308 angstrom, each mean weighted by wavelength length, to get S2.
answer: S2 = 0.99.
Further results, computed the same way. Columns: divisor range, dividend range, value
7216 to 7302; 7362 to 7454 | 1.00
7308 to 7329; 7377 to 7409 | 1.00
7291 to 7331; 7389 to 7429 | 0.99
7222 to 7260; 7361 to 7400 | 1.01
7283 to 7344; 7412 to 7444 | 1.00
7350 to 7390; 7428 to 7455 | 1.01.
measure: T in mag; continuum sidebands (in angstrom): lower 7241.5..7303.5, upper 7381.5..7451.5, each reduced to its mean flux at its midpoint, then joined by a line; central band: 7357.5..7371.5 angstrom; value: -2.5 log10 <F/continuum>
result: 0.001 mag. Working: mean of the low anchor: 10.3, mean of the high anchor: 10.3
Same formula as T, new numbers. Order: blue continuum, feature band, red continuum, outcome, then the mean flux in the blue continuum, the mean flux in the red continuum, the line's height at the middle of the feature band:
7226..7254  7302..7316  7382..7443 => -0.01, 10.3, 10.3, 10.3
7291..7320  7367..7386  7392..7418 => -0.03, 10.4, 10.2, 10.2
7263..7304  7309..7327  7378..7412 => 0.01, 10.4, 10.2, 10.4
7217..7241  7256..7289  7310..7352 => 0.00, 10.4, 10.3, 10.3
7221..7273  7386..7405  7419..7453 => 0.02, 10.3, 10.3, 10.3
